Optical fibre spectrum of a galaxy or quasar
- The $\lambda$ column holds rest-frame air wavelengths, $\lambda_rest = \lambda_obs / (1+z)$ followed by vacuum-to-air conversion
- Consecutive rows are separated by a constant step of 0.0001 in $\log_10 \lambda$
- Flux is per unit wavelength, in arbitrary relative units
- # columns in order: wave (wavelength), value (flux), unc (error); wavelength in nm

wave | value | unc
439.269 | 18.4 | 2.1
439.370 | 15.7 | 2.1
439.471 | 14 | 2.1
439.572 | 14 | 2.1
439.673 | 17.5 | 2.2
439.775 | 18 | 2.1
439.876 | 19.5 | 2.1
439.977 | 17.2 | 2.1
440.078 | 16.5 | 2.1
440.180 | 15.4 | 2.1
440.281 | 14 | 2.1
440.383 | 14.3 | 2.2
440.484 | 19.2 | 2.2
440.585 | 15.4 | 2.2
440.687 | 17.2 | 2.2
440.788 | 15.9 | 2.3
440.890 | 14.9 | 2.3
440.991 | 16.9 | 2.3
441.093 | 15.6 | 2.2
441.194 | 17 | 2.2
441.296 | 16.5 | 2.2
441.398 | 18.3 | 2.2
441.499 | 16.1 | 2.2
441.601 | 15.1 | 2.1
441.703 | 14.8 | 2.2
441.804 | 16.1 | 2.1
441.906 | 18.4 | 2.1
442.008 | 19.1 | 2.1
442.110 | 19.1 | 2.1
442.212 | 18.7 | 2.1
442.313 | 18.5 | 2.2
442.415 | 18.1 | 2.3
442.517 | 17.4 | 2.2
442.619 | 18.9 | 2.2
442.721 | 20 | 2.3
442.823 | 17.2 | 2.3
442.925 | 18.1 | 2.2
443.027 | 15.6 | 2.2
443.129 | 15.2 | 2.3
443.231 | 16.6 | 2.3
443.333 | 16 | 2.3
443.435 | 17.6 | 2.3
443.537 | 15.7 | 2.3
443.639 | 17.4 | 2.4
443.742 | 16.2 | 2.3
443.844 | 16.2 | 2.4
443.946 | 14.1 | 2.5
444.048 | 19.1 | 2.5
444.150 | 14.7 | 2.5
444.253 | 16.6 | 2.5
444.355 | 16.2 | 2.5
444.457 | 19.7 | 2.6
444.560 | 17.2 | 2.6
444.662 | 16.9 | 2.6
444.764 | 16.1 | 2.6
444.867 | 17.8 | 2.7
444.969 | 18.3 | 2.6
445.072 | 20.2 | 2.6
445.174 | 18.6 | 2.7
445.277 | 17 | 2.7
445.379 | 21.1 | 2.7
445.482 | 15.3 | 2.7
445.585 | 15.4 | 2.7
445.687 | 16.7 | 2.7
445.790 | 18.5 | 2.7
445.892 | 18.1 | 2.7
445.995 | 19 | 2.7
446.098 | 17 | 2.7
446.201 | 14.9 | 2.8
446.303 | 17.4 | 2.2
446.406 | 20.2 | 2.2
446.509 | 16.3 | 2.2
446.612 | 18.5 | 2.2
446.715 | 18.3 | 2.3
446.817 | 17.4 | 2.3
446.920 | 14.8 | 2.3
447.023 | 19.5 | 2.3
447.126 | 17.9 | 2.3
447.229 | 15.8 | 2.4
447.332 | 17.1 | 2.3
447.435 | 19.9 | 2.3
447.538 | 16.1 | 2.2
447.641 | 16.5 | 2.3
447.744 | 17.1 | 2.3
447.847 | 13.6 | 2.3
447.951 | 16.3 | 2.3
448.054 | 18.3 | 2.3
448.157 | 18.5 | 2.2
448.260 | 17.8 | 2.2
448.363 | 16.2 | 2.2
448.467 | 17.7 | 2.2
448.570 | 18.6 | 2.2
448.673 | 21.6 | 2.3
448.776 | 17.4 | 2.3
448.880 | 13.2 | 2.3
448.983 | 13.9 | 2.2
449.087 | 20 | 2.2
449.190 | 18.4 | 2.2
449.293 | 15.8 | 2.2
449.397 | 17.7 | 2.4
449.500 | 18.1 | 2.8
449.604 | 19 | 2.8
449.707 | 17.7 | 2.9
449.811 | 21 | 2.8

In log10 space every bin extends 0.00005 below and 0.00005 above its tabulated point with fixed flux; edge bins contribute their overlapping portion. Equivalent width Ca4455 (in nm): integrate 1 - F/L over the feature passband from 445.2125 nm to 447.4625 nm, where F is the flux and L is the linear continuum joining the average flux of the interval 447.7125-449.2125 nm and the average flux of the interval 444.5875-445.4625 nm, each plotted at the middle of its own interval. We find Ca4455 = 0.03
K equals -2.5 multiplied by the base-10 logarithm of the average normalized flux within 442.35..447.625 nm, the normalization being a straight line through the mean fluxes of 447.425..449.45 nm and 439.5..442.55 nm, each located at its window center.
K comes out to -0.02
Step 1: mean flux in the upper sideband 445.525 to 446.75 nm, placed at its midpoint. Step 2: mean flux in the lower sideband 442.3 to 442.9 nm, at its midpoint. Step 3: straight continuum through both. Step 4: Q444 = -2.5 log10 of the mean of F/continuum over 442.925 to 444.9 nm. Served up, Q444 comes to 0.09 mag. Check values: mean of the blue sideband 18.3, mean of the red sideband 17.5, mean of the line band 16.6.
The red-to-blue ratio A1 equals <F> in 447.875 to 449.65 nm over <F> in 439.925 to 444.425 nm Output 1.04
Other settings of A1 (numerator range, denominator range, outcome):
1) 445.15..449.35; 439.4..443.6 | 1.03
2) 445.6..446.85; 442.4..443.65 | 1.03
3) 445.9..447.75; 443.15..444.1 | 1.06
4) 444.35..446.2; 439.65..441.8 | 1.08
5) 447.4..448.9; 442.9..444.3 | 1.06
